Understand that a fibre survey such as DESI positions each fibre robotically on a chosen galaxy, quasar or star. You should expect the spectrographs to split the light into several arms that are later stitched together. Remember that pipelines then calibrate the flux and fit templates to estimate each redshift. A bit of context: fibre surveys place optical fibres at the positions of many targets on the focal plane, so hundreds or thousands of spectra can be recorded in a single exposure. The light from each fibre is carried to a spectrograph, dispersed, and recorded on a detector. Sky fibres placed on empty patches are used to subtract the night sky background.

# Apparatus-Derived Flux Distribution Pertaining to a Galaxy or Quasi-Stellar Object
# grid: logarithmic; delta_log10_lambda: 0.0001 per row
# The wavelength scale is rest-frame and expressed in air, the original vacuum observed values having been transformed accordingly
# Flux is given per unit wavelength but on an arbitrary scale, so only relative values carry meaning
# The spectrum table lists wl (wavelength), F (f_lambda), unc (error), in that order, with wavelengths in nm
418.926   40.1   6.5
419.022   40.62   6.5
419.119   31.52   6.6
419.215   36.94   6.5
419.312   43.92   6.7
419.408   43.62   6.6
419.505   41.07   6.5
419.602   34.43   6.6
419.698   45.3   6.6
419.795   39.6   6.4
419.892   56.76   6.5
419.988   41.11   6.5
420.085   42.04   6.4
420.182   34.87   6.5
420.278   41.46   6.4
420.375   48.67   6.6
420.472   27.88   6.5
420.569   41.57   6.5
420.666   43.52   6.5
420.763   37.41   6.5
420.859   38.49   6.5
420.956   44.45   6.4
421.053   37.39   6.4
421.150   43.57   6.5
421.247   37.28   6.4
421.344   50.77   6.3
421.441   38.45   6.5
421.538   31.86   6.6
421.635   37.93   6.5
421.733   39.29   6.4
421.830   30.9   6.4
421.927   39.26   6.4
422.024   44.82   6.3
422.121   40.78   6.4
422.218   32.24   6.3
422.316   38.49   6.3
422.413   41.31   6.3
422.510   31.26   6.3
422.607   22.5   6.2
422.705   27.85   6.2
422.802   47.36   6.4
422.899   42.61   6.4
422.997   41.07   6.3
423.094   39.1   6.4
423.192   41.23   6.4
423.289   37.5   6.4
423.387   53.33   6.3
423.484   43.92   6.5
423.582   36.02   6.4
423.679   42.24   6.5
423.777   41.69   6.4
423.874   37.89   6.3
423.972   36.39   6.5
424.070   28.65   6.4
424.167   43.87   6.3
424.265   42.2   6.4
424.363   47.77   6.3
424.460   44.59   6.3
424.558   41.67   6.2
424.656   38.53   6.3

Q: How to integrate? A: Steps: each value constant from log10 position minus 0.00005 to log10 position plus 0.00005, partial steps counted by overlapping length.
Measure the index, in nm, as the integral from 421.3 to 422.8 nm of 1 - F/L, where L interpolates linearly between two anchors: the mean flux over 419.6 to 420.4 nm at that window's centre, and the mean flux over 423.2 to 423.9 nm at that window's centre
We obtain 0.20 nm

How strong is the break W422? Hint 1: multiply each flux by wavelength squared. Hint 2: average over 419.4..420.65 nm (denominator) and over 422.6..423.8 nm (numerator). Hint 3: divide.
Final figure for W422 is 0.99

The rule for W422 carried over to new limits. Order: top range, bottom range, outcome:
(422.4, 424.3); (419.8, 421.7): 0.96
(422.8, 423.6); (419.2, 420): 1.01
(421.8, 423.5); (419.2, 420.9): 0.95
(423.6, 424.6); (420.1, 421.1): 1.04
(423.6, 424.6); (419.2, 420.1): 0.97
